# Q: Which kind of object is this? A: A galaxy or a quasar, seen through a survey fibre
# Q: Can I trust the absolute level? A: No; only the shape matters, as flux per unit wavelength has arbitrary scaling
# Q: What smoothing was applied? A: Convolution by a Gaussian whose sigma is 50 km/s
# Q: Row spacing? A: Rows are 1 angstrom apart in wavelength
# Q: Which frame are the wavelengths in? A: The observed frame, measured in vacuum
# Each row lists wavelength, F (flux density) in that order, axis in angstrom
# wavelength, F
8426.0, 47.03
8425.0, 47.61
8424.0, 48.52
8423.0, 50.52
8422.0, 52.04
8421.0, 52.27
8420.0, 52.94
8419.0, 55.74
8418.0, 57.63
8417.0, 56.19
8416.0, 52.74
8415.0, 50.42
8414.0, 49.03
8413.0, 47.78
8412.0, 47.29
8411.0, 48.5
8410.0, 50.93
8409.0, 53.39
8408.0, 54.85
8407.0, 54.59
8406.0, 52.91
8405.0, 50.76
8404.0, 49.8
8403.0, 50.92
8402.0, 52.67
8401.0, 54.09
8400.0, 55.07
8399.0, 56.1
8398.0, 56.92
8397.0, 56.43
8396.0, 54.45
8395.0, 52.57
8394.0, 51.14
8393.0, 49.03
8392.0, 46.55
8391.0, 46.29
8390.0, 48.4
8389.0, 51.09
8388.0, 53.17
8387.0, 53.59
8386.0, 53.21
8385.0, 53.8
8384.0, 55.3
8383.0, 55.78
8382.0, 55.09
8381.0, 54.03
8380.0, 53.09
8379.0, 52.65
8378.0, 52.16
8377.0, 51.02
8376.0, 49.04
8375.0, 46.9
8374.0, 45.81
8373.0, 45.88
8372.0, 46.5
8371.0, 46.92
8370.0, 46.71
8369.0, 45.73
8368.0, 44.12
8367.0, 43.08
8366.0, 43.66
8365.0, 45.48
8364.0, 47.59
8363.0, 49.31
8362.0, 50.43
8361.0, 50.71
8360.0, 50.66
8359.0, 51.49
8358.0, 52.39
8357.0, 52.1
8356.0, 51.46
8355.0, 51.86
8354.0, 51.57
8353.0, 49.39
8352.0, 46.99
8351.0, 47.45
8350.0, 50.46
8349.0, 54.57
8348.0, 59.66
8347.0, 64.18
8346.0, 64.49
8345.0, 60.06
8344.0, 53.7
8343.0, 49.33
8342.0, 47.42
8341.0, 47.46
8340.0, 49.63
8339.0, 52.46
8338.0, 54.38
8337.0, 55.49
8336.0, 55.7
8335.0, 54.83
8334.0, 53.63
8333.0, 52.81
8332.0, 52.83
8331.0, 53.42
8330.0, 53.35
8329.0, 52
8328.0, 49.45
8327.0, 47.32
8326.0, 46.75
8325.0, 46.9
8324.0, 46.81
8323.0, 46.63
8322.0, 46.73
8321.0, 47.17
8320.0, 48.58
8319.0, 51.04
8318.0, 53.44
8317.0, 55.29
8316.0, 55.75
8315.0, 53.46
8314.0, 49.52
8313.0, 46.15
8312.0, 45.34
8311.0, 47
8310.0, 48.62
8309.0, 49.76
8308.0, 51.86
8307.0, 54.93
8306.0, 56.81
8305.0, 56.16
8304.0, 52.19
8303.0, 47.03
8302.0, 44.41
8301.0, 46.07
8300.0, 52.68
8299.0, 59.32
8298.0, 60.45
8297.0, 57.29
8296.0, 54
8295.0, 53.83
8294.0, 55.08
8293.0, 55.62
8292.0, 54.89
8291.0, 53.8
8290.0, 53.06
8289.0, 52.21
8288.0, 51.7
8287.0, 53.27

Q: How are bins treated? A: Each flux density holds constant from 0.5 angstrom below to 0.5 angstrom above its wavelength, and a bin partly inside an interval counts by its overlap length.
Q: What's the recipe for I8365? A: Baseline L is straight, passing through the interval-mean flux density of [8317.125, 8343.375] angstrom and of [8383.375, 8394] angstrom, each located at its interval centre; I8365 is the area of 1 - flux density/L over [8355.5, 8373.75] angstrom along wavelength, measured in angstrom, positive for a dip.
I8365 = 1.1 angstrom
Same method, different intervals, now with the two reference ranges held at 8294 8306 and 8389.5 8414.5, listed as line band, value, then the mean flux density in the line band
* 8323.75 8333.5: 0.5 angstrom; 50.2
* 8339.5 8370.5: 1.0 angstrom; 50.7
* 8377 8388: -0.4 angstrom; 53.7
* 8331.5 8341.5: 0.0 angstrom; 52.9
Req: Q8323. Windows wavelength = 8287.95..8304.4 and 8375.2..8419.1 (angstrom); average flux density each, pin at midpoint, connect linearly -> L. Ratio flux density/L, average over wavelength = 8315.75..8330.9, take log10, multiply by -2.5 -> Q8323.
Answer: 0.07 mag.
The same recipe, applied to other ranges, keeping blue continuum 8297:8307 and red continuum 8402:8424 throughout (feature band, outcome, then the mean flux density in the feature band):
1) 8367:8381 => 0.089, 48.2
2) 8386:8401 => -0.004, 52.3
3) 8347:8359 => 0.009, 52.1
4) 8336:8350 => -0.041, 54.7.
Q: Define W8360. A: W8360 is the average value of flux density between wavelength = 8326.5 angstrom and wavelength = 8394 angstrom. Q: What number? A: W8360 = 51.1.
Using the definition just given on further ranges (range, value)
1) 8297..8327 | 50.6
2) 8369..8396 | 50.6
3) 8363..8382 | 48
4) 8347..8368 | 50.2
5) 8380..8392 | 52.5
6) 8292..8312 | 52.7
